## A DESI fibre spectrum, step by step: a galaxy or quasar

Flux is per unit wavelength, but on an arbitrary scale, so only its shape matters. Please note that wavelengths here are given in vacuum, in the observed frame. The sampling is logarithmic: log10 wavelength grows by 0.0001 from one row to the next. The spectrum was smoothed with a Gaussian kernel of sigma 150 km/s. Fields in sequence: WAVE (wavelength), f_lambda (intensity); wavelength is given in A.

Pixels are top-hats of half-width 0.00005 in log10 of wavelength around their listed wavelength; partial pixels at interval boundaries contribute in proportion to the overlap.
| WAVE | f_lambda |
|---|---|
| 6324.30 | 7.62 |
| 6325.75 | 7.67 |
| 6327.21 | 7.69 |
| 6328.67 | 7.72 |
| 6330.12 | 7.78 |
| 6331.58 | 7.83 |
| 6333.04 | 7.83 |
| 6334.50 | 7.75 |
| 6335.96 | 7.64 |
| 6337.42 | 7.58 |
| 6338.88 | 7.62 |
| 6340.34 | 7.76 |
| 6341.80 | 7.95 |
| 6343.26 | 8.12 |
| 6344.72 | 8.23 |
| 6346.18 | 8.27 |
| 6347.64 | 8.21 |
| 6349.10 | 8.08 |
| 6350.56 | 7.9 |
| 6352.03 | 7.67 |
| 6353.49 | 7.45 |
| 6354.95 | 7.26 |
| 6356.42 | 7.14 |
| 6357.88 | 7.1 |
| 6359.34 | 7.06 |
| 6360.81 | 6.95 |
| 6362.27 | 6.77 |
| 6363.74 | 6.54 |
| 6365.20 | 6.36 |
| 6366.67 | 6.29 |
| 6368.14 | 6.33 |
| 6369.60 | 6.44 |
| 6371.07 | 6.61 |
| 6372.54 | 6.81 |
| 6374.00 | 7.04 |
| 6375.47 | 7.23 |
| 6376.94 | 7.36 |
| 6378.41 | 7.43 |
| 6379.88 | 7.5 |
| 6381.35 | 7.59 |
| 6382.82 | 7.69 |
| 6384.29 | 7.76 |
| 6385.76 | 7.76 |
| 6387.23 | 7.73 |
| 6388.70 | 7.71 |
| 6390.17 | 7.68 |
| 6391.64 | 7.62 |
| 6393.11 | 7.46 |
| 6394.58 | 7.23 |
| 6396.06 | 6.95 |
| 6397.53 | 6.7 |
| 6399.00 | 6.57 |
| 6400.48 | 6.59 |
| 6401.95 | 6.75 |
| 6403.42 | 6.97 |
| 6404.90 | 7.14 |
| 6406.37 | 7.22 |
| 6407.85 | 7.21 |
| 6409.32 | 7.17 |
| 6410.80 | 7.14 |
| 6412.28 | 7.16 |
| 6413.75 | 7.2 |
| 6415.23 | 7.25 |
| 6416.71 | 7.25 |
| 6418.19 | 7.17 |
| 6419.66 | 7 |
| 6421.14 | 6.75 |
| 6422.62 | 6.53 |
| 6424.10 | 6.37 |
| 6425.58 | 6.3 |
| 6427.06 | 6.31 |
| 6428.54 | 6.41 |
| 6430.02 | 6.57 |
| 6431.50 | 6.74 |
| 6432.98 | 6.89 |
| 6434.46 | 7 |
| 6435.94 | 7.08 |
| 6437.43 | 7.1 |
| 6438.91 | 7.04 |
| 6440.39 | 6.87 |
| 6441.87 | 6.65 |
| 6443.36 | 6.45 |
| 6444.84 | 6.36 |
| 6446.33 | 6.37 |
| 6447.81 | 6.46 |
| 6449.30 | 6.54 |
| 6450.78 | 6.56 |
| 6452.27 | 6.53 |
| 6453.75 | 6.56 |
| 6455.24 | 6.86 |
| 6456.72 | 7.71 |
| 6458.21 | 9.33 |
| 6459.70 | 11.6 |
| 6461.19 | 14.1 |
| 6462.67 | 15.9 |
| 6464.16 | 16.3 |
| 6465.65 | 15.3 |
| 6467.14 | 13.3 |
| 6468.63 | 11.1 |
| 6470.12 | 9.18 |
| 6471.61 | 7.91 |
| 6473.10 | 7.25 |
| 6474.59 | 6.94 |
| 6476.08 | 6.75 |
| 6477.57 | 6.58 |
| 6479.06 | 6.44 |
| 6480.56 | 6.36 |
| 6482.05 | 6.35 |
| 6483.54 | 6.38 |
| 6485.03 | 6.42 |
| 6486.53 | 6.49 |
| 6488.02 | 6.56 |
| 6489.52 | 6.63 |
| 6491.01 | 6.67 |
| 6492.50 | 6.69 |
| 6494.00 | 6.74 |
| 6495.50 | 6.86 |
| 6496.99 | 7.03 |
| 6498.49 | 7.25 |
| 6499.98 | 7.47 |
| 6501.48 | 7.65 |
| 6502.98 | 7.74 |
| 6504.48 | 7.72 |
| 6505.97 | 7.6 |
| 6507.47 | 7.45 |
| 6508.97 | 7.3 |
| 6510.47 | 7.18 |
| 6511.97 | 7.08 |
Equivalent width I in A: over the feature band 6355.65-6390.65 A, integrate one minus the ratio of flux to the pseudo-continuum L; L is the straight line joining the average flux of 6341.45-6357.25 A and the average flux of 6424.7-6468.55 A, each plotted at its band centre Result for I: 3.8 A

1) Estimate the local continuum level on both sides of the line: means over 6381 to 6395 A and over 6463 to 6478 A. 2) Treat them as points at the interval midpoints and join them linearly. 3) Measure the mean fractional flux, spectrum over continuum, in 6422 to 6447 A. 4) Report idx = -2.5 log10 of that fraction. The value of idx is 0.34 mag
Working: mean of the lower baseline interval 7.64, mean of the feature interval 6.65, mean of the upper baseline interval 10.3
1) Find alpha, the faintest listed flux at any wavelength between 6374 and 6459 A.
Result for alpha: 6.3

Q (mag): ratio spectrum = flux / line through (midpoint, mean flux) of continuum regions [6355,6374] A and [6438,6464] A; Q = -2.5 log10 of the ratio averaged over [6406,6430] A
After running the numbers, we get 0.12 mag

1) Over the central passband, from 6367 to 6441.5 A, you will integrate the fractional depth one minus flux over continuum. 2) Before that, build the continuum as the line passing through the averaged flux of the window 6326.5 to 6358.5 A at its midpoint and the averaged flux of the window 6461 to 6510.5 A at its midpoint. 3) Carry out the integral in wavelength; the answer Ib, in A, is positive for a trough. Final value 8.8 A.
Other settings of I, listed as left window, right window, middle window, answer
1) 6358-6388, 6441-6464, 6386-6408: 0.9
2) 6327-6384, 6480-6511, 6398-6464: -2.5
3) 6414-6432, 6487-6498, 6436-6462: -3.3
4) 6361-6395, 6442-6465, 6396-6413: 1.8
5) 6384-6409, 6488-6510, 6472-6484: 0.9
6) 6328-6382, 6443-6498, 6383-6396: 0.1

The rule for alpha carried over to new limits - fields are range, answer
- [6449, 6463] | 6.53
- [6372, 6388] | 6.81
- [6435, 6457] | 6.36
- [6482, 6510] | 6.35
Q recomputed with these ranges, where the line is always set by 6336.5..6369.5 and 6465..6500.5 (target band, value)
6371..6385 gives 0.01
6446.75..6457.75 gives 0.12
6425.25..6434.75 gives 0.15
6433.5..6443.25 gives 0.10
